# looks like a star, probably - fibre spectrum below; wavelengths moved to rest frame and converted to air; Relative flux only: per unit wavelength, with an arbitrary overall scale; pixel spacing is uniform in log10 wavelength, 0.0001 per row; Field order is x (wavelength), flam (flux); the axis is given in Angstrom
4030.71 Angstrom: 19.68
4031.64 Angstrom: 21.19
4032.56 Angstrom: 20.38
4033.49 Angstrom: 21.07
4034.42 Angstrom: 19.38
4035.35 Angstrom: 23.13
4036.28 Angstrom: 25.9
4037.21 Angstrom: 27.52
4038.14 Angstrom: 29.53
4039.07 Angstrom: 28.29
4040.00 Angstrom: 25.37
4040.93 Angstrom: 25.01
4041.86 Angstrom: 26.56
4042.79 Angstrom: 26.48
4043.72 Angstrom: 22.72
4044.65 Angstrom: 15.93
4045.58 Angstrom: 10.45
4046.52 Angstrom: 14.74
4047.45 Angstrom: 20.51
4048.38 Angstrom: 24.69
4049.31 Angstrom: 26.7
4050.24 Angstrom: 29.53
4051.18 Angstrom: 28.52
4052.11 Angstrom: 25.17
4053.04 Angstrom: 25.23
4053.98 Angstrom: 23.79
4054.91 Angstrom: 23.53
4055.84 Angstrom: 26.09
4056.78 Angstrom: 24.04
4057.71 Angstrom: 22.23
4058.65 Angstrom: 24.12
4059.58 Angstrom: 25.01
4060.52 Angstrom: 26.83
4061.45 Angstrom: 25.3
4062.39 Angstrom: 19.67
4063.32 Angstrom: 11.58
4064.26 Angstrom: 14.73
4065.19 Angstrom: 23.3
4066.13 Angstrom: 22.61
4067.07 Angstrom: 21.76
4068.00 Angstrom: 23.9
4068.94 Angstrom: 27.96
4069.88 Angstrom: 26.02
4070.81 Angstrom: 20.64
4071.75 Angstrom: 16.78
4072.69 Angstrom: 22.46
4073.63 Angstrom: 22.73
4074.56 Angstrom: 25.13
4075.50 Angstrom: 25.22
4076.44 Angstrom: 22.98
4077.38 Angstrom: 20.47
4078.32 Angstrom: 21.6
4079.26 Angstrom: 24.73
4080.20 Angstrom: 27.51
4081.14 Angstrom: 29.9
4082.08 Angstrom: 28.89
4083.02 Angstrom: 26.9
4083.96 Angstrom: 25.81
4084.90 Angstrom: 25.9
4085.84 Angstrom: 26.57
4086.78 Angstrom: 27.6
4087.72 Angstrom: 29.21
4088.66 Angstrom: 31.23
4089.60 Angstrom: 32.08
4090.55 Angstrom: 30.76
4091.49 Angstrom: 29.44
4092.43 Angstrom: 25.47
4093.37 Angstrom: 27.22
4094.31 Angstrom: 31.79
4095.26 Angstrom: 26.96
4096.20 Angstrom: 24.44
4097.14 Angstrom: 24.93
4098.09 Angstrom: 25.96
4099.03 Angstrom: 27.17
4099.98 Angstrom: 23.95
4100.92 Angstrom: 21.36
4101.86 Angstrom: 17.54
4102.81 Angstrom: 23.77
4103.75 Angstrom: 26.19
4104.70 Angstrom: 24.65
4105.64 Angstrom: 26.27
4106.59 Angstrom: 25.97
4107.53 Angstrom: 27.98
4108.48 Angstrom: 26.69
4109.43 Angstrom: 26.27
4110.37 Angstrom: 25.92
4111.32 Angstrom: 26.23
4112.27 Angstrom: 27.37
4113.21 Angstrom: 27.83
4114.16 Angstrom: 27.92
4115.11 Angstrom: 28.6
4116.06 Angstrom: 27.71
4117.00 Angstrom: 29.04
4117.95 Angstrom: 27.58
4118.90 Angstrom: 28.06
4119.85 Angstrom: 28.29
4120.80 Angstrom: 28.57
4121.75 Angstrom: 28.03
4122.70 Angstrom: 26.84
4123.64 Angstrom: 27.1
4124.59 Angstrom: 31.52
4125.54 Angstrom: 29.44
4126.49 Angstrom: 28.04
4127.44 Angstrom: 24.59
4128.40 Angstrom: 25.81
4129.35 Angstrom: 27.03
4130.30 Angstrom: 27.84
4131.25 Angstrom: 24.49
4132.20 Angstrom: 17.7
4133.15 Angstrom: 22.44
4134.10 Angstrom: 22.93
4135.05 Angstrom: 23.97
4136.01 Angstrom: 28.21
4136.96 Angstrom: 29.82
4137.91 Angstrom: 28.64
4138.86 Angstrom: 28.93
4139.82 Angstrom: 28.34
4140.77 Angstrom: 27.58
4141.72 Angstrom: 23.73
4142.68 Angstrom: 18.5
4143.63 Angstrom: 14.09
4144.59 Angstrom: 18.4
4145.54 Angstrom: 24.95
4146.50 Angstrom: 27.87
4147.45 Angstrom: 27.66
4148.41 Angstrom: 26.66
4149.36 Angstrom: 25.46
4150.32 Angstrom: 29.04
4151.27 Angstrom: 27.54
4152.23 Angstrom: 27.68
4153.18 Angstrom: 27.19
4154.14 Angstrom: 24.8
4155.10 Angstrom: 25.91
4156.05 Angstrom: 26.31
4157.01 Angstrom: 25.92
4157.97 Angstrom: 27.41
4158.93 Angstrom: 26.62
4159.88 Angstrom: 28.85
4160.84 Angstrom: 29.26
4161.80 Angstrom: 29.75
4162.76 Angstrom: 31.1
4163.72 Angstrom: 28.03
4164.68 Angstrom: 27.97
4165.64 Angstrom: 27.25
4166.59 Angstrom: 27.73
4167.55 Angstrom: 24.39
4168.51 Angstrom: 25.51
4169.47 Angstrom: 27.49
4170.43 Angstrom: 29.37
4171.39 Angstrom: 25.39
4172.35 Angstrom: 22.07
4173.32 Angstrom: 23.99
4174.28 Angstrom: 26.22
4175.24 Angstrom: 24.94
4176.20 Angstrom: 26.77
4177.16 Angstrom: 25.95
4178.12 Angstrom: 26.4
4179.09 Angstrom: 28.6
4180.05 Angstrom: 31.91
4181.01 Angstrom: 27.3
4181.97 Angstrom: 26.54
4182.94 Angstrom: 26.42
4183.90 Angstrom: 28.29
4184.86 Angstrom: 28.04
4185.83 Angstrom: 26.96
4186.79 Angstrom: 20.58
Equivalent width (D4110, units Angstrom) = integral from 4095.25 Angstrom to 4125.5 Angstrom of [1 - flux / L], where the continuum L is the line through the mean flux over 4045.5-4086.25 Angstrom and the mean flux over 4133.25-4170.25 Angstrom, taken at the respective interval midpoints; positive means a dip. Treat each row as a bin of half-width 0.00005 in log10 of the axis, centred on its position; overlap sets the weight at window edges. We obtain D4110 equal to -1.78 Angstrom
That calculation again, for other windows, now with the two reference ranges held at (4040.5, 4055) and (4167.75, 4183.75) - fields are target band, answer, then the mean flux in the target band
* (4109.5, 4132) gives -2.1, 27.4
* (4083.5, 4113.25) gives -2.6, 26.6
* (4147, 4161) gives -0.6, 27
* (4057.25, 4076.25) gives 1.0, 22.4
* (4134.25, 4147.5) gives 0.4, 24.9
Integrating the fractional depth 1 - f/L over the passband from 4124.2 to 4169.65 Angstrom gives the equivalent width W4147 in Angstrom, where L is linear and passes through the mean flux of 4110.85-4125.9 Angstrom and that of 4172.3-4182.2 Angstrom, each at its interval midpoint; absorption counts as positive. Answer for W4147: 1.9 Angstrom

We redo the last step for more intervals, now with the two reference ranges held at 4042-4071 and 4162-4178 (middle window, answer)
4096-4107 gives 0.0 Angstrom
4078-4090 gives -2.0 Angstrom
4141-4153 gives 0.6 Angstrom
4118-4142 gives -1.5 Angstrom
